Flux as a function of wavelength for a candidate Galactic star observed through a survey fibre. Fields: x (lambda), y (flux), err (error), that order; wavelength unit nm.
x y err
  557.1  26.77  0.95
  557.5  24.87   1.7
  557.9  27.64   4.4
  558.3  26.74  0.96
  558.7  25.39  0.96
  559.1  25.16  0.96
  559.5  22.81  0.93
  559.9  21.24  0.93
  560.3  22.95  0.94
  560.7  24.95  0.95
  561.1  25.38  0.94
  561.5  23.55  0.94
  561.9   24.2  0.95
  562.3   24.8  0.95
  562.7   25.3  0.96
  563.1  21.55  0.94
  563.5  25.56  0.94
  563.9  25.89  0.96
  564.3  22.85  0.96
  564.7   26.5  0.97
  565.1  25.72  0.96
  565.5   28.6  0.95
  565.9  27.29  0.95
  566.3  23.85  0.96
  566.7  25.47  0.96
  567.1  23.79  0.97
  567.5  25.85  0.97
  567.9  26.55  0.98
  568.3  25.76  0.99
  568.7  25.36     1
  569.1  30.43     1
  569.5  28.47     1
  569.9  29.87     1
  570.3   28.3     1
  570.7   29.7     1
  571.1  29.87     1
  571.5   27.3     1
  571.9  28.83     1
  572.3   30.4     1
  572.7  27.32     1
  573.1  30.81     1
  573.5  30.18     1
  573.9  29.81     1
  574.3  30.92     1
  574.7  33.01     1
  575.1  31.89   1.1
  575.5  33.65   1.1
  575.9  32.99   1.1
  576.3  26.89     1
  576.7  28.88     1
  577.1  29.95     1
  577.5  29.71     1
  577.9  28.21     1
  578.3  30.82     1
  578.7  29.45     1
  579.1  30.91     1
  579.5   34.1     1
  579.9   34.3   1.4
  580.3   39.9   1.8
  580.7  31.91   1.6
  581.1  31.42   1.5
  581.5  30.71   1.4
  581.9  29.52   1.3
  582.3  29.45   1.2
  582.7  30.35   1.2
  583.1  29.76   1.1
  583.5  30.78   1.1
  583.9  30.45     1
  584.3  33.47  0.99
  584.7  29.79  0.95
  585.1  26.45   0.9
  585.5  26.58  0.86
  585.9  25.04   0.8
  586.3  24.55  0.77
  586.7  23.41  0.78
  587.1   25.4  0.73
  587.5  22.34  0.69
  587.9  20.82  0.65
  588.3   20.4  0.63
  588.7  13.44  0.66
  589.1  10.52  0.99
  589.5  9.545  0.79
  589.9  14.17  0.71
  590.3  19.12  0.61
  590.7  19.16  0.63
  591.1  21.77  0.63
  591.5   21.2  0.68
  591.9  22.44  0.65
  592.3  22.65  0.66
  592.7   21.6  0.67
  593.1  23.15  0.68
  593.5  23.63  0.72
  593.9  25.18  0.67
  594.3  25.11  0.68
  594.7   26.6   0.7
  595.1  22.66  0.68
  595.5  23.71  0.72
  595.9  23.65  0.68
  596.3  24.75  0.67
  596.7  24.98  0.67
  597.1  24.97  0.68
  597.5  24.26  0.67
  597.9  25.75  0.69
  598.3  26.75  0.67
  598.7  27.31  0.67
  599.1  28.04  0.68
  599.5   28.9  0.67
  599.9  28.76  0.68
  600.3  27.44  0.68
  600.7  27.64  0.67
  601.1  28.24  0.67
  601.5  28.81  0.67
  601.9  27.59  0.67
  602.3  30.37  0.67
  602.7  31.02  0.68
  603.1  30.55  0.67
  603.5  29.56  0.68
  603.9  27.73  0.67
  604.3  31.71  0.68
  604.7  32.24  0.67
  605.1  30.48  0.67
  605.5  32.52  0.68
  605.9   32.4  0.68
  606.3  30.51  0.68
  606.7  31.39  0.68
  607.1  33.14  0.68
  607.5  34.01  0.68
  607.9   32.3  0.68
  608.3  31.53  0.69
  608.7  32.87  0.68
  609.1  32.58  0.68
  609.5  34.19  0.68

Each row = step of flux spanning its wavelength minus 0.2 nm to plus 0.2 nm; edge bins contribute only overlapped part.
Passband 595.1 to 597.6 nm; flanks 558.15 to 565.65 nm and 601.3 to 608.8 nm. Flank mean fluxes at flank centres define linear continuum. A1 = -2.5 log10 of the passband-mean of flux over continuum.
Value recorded 0.223 mag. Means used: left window 24.7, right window 31.1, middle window 24.3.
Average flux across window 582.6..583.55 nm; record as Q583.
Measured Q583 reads 30.2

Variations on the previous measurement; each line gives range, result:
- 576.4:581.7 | 31.5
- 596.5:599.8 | 26.4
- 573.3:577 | 30.9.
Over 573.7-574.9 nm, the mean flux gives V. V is 31.2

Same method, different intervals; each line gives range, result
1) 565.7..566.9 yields 25.5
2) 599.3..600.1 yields 28.8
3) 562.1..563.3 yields 23.9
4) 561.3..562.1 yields 23.9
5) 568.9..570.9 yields 29.4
